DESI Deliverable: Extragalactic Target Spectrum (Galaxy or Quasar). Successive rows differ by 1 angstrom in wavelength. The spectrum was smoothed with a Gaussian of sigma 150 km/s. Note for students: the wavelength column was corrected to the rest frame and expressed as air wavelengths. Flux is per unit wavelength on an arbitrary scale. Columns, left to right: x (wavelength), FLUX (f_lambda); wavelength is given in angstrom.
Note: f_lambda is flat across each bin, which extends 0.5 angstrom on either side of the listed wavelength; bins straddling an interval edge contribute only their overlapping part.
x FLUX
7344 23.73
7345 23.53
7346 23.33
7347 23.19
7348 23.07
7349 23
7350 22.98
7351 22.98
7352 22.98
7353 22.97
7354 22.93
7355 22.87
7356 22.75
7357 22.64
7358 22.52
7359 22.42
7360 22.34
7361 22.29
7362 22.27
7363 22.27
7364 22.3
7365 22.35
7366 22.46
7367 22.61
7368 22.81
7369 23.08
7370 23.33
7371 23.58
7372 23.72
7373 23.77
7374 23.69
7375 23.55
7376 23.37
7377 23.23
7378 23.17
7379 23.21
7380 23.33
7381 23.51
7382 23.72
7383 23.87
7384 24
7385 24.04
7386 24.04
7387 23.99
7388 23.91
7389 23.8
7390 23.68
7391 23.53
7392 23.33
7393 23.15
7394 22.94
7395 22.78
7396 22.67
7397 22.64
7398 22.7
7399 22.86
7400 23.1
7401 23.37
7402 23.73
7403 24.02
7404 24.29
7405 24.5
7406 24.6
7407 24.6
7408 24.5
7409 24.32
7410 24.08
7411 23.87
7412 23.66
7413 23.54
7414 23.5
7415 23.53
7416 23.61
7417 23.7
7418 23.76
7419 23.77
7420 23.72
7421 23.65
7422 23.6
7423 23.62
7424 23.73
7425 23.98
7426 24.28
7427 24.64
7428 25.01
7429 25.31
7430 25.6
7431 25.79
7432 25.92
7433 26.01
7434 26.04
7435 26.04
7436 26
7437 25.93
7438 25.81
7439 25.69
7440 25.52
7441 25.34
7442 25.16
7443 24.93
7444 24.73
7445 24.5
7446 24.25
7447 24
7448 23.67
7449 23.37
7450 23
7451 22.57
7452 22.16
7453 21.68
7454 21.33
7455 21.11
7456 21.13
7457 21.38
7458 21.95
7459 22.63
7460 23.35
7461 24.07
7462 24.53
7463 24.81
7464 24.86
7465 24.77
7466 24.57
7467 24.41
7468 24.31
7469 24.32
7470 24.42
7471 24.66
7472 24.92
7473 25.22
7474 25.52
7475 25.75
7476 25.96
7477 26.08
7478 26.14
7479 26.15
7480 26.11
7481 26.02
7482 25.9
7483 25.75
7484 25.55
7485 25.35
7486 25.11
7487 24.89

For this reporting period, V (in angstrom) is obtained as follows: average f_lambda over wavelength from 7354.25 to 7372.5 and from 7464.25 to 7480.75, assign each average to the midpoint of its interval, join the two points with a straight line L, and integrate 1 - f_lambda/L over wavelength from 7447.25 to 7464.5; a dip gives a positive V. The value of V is 1.4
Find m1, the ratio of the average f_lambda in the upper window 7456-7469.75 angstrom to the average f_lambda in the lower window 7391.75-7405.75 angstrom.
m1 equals 1.0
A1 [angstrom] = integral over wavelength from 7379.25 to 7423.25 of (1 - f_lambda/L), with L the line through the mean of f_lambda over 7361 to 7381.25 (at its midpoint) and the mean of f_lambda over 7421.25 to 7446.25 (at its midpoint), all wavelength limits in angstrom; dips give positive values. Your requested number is 0.7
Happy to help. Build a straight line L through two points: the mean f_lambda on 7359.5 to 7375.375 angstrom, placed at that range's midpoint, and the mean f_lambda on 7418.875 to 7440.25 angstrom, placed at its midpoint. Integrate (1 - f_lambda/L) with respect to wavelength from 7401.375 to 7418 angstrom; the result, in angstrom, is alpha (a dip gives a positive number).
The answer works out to 0.2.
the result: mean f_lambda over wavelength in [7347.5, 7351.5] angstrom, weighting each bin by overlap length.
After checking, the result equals 23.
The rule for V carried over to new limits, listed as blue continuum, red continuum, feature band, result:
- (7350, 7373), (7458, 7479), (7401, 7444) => -1.23 angstrom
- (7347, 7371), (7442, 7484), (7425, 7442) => -1.23 angstrom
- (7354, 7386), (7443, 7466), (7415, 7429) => -0.47 angstrom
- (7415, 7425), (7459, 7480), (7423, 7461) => 0.12 angstrom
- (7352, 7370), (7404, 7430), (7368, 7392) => -0.50 angstrom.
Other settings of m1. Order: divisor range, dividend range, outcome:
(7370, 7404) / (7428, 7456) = 1.04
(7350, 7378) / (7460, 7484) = 1.10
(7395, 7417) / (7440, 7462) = 0.98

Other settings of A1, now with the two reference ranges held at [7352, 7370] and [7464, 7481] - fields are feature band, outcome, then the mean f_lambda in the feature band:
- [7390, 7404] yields 0.2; 23.2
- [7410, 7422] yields 0.1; 23.7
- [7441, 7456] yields 0.8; 23.3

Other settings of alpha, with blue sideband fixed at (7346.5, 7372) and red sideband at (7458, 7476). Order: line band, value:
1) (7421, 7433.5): -0.46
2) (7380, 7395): -0.26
